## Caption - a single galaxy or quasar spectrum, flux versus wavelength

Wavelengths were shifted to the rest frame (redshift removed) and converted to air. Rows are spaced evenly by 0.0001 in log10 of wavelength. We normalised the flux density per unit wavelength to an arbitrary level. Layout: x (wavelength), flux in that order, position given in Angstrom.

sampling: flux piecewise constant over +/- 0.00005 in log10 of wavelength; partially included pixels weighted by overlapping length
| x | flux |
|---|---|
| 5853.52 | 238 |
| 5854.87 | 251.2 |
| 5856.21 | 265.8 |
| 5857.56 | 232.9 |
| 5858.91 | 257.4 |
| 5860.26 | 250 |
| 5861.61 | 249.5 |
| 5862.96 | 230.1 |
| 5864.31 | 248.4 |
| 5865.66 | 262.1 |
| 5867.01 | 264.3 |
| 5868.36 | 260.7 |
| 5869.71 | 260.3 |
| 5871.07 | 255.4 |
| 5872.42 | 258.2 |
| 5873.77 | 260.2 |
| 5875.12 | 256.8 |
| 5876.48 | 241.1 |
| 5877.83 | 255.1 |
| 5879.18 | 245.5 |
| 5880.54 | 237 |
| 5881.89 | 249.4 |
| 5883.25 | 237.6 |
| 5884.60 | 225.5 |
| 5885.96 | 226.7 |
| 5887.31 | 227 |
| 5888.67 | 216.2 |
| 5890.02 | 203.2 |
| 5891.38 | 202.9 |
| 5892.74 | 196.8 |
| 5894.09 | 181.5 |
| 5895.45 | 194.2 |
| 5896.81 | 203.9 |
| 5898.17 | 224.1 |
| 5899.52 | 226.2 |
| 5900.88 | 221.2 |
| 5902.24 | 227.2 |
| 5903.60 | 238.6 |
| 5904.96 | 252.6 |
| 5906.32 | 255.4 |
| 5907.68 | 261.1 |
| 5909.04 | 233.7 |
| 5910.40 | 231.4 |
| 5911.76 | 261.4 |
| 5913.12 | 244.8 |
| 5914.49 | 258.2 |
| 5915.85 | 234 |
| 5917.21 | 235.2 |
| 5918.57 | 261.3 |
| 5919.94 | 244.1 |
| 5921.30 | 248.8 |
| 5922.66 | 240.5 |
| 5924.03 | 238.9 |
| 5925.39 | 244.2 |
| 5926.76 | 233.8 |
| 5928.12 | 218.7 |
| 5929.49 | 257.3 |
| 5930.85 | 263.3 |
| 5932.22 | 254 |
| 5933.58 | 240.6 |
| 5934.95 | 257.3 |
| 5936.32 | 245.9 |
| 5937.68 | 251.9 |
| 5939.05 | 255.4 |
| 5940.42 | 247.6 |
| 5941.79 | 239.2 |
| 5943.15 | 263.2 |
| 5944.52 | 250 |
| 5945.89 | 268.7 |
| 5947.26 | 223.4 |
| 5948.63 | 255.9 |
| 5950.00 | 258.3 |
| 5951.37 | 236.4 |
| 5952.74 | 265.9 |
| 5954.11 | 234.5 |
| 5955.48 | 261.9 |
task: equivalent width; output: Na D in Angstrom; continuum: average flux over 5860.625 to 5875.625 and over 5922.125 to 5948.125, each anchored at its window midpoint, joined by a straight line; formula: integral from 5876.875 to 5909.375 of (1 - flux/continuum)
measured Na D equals 3.25 Angstrom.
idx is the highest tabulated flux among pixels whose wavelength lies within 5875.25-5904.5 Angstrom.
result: 255.1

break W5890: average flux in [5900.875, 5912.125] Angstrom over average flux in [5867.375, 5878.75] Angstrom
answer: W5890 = 1.0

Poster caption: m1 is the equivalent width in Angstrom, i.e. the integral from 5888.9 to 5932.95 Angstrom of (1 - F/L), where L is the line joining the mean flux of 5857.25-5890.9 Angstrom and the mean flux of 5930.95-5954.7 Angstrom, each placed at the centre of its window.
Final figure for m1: 2.4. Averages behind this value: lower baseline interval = 244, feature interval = 234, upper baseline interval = 250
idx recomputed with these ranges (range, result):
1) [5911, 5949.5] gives 268.7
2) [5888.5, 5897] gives 216.2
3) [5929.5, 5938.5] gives 263.3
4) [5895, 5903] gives 227.2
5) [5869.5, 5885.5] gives 260.3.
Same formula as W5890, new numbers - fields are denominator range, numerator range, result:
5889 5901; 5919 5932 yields 1.19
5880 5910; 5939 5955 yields 1.11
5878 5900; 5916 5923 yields 1.12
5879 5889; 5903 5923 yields 1.06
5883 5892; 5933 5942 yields 1.13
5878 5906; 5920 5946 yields 1.11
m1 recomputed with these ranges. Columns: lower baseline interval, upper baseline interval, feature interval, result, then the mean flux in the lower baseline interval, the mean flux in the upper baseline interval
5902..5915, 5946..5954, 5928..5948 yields -0.2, 247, 249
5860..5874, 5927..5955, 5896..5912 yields 1.0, 254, 249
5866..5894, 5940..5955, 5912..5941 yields -0.1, 238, 250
